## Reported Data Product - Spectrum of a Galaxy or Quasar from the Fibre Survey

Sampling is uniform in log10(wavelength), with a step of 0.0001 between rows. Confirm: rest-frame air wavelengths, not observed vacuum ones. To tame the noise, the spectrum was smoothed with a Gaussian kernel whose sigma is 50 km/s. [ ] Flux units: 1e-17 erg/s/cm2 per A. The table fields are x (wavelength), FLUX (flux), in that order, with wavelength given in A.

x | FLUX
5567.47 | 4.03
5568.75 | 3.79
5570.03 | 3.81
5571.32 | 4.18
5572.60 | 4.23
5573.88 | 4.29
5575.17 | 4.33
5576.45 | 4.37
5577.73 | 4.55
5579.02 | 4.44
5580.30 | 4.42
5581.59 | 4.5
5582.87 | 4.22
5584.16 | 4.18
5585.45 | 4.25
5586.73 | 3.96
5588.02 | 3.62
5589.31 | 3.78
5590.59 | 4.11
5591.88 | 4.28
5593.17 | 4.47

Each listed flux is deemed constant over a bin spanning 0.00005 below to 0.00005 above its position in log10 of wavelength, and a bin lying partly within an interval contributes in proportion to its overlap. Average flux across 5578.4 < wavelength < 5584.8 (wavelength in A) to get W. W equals 4.35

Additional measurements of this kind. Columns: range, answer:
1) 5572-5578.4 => 4.35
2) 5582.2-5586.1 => 4.22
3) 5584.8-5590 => 3.91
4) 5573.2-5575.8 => 4.3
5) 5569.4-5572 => 3.99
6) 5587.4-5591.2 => 3.84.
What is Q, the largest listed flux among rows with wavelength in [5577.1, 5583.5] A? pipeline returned 4.55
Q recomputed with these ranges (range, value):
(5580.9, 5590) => 4.5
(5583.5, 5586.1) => 4.25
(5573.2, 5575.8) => 4.33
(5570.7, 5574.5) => 4.29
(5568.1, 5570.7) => 3.81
